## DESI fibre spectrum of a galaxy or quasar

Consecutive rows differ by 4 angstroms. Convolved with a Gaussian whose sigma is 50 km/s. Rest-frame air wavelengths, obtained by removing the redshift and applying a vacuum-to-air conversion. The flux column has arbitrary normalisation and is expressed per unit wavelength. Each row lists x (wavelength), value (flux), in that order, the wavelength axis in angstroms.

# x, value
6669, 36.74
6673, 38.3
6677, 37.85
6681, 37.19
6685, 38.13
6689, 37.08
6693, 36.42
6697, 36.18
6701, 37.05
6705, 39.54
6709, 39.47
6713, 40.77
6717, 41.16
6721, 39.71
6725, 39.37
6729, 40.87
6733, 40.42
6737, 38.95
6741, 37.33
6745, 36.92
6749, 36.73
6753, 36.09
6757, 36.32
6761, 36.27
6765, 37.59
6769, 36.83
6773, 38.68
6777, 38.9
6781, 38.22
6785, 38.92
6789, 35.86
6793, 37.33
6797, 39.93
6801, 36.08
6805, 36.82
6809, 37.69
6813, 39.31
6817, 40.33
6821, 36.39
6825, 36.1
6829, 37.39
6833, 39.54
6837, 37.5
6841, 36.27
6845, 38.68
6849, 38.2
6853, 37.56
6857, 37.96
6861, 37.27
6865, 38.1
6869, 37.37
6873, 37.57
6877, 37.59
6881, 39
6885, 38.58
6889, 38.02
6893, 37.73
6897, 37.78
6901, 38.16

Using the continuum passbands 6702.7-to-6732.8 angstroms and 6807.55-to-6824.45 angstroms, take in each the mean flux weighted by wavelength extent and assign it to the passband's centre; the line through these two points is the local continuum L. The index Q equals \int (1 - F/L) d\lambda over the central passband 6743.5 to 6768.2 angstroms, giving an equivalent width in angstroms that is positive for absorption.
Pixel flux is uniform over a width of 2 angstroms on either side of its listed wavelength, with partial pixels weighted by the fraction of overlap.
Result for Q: 1.7 angstroms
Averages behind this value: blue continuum 40.1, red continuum 38.3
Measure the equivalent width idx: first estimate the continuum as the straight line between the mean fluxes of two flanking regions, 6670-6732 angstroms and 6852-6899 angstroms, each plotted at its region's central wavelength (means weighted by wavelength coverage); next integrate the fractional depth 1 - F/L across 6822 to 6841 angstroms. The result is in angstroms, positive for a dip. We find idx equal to 0.3 angstroms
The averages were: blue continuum 38.6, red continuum 37.9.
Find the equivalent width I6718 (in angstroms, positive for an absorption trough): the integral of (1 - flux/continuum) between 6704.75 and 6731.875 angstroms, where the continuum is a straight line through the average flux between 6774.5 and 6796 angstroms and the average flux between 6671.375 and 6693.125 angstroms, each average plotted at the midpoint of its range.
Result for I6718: -1.8 angstroms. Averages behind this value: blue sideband 37.6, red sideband 38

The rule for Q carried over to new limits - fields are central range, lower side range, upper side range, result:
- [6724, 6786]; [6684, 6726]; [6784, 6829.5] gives 0.26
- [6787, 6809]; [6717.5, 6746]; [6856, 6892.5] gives 0.79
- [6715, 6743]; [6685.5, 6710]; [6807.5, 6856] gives -1.51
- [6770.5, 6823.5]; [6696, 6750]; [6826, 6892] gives 0.52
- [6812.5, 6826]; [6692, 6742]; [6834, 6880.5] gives 0.02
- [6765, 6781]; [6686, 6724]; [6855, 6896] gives 0.10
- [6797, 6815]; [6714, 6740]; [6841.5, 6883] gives 0.47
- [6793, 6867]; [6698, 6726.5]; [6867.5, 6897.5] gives 1.17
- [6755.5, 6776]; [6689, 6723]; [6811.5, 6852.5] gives 0.58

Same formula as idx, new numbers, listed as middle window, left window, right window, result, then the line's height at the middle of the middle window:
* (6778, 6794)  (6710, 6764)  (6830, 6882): 0.2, 38.3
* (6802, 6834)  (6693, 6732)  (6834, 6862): 0.2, 38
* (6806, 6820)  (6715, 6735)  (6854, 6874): 0.0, 38.6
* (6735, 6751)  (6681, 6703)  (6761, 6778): 0.0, 37.5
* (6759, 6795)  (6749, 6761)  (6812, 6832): -0.8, 36.8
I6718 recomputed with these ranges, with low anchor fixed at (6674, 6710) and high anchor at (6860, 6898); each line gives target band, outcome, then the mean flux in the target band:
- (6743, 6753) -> 0.3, 36.7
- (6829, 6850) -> -0.1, 38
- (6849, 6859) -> 0.0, 37.8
